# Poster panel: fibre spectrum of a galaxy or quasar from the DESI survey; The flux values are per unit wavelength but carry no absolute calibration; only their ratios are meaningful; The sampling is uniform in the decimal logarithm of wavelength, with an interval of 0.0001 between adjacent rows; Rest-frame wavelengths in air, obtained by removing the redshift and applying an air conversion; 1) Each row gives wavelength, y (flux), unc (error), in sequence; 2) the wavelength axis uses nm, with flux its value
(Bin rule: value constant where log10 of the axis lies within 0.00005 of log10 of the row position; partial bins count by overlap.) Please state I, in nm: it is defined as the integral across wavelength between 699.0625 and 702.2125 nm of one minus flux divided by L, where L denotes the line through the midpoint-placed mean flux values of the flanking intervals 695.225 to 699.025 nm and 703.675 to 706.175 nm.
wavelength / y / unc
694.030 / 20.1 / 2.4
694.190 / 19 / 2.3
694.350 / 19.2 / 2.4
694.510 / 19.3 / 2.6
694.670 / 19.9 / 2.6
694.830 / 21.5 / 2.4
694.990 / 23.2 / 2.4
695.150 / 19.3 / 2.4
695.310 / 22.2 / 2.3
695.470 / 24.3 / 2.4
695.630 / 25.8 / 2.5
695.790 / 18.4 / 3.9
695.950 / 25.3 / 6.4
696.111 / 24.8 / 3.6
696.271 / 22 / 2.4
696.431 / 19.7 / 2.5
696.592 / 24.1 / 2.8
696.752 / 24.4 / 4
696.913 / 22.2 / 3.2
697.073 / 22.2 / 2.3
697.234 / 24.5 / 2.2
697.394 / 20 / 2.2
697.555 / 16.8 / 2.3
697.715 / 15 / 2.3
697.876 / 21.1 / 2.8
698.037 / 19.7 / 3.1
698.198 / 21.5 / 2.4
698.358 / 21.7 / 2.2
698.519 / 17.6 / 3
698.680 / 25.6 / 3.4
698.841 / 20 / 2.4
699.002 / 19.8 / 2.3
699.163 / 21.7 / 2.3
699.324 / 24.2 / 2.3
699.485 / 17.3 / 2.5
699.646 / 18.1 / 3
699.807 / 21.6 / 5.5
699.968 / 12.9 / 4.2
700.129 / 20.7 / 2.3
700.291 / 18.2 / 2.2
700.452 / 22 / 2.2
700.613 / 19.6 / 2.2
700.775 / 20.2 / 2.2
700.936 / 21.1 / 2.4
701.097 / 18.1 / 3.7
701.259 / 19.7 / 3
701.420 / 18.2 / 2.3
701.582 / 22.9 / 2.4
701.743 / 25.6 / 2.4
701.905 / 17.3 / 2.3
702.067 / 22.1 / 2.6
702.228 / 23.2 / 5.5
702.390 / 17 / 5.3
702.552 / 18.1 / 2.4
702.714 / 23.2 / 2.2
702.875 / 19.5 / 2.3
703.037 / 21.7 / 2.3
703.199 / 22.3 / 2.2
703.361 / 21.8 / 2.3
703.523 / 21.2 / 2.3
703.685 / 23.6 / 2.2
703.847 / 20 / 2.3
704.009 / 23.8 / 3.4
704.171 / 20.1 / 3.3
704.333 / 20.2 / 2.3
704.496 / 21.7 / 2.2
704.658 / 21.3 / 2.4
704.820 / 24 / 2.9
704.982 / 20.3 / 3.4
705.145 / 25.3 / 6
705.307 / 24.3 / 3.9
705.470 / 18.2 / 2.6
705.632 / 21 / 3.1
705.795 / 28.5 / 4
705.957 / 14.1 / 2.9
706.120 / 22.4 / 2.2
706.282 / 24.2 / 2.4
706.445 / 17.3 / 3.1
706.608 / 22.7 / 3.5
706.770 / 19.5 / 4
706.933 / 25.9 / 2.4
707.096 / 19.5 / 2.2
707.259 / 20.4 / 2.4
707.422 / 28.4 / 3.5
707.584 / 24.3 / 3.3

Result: 0.22 nm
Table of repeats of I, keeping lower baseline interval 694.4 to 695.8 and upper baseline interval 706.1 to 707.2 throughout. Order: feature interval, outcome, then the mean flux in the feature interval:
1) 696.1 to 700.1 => 0.179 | 20.7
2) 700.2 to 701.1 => 0.066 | 20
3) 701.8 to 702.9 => 0.071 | 20.2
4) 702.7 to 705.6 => -0.022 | 21.8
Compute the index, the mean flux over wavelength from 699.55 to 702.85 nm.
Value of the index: 20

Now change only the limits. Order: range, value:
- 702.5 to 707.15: 21.6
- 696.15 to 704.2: 20.7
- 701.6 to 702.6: 20.8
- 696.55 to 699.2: 21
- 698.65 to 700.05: 19.9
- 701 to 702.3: 20.9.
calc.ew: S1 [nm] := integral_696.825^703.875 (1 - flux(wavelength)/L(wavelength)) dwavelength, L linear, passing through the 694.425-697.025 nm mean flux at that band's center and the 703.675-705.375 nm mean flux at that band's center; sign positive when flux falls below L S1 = 0.55 nm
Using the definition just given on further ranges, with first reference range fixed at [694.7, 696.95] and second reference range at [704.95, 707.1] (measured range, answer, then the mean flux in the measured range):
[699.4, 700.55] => 0.183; 18.7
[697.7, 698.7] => 0.092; 20.3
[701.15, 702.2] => 0.053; 21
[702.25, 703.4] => 0.074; 20.6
